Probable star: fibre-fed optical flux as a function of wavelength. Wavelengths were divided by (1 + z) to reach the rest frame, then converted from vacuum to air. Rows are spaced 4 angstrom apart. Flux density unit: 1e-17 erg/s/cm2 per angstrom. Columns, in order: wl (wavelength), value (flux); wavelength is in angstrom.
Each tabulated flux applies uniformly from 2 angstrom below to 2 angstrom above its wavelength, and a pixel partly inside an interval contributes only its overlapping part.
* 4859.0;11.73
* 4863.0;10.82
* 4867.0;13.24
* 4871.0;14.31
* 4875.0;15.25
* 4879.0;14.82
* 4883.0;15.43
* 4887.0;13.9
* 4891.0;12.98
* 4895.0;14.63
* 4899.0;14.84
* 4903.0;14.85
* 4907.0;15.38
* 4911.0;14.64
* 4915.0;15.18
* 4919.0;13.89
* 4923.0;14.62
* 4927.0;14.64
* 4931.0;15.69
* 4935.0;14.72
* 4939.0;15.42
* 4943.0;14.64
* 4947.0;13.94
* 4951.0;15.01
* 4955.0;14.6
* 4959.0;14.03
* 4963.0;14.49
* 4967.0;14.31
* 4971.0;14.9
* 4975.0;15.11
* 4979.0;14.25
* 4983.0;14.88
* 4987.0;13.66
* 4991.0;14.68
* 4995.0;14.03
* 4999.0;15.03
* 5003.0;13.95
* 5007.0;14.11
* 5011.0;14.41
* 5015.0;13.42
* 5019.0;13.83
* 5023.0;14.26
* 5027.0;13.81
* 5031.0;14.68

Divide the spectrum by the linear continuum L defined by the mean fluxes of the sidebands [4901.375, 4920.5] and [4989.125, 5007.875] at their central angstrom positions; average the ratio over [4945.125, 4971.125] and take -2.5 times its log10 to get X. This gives 0.01 mag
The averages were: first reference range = 14.8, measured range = 14.4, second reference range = 14.4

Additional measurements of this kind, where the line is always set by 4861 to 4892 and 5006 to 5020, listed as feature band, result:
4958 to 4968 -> -0.03 mag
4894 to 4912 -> -0.08 mag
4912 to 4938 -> -0.07 mag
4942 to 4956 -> -0.05 mag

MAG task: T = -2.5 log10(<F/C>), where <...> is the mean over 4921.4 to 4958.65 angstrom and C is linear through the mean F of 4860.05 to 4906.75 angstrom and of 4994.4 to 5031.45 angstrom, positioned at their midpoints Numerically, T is -0.05 mag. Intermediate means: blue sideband 14.1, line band 14.8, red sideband 14.1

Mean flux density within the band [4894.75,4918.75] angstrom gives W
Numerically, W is 14.9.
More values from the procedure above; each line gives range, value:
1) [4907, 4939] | 14.8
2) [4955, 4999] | 14.5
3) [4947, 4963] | 14.5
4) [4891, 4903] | 14.5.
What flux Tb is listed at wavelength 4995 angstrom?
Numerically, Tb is 14.03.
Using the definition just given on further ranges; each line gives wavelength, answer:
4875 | 15.25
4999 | 15.03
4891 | 12.98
